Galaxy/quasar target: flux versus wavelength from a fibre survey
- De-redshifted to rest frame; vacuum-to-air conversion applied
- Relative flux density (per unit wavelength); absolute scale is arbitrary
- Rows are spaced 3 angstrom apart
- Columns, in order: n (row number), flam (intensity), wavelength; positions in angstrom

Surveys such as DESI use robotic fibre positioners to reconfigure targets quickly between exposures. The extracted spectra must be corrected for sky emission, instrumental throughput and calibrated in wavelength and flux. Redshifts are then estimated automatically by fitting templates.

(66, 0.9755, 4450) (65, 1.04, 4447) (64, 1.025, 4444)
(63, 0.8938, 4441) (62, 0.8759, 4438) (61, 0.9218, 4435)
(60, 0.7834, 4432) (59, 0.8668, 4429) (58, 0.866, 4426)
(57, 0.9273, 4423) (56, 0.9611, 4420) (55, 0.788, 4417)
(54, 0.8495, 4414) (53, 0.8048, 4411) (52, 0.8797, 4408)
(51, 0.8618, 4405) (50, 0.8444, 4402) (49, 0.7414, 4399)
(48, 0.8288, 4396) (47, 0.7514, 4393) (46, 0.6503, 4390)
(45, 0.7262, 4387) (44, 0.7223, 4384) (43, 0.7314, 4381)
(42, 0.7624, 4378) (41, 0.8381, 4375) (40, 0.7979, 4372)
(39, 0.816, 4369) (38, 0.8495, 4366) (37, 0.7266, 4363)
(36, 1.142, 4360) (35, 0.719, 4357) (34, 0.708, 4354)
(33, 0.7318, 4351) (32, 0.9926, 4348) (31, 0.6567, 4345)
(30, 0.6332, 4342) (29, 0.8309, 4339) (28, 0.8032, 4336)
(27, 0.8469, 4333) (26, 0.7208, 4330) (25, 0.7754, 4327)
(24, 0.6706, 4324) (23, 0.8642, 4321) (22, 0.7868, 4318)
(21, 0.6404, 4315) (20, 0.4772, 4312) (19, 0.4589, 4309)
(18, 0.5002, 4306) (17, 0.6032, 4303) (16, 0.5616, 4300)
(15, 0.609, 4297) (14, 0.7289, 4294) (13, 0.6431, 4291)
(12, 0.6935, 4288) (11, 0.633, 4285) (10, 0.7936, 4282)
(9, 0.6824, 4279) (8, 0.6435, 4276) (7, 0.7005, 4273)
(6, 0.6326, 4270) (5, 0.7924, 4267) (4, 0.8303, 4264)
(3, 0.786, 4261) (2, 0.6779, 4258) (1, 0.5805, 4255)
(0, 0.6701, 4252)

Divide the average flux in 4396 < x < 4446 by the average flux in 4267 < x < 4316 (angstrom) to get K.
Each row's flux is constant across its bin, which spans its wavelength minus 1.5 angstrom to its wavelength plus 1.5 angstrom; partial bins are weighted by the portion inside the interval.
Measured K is 1.38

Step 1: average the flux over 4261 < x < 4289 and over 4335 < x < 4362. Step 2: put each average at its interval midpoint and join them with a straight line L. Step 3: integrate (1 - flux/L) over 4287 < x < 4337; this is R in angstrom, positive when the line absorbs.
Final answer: 6.0 angstrom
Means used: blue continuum 0.716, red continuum 0.801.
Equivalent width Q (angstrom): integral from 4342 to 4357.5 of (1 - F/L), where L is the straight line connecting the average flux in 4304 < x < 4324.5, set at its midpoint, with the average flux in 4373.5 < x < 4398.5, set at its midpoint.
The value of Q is -1.5 angstrom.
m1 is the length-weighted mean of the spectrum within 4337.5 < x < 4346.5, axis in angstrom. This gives 0.707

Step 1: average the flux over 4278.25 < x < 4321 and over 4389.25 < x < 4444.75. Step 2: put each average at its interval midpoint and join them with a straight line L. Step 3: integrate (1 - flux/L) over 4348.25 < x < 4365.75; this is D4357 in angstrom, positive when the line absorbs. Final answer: -1.92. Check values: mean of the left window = 0.637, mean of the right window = 0.849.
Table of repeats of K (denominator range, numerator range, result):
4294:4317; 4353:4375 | 1.46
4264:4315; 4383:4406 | 1.19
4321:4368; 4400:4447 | 1.11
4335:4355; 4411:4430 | 1.14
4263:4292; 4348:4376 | 1.17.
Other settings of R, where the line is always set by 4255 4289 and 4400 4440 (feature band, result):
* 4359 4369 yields -0.9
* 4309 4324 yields 1.8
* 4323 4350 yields 0.2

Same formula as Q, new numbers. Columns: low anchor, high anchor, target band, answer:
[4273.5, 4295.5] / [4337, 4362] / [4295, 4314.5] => 4.8 angstrom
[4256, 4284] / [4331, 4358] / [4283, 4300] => 1.8 angstrom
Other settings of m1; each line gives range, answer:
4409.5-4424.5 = 0.866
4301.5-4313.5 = 0.51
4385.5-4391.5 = 0.688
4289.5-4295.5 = 0.686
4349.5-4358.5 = 0.72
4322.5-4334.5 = 0.753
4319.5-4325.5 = 0.767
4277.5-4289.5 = 0.701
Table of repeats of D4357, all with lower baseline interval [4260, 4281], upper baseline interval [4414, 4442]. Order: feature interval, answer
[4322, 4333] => 0.5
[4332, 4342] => -0.1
